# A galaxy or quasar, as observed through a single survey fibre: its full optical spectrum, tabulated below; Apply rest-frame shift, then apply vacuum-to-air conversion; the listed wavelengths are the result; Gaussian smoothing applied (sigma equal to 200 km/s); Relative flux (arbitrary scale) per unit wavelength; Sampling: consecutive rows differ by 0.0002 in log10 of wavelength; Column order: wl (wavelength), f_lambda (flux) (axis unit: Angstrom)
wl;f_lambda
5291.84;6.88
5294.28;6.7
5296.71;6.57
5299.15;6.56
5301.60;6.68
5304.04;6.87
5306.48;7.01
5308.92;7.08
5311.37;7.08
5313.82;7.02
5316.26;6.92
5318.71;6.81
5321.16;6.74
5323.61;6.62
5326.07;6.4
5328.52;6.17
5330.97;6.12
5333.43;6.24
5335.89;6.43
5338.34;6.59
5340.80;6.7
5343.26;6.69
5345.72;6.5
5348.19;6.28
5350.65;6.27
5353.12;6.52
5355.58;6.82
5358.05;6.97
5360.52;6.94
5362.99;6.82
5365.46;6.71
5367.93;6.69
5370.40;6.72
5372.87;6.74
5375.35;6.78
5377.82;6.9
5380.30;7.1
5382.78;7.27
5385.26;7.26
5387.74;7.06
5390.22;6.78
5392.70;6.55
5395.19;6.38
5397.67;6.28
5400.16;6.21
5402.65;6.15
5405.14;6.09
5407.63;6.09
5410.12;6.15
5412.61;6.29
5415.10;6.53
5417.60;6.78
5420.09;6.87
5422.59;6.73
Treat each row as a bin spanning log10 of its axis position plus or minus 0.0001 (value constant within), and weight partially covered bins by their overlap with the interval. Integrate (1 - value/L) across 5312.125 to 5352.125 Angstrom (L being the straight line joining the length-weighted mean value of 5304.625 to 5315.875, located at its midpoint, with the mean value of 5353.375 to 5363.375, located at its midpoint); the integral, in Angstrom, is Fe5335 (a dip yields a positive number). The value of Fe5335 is 2.4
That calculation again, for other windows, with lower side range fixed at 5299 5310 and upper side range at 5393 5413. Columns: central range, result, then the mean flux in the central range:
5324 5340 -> 0.8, 6.35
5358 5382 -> -1.5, 6.84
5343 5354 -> 0.2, 6.42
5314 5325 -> 0.0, 6.79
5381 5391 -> -1.2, 7.11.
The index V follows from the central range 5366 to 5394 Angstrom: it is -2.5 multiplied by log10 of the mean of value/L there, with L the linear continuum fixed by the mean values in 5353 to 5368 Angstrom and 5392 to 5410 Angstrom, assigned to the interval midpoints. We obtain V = -0.06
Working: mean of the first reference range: 6.81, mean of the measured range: 6.89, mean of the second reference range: 6.23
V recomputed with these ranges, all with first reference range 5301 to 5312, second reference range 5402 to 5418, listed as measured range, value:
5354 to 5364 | -0.04 mag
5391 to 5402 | 0.00 mag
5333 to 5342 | 0.04 mag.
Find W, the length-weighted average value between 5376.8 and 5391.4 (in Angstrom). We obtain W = 7.06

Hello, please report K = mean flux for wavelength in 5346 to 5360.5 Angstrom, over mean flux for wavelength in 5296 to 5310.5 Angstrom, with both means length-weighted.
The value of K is 1.0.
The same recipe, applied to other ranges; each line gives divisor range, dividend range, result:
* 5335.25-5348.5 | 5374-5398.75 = 1.04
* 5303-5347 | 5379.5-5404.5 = 1.00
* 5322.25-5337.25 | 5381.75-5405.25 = 1.04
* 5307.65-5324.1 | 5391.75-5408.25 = 0.90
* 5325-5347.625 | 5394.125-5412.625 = 0.96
